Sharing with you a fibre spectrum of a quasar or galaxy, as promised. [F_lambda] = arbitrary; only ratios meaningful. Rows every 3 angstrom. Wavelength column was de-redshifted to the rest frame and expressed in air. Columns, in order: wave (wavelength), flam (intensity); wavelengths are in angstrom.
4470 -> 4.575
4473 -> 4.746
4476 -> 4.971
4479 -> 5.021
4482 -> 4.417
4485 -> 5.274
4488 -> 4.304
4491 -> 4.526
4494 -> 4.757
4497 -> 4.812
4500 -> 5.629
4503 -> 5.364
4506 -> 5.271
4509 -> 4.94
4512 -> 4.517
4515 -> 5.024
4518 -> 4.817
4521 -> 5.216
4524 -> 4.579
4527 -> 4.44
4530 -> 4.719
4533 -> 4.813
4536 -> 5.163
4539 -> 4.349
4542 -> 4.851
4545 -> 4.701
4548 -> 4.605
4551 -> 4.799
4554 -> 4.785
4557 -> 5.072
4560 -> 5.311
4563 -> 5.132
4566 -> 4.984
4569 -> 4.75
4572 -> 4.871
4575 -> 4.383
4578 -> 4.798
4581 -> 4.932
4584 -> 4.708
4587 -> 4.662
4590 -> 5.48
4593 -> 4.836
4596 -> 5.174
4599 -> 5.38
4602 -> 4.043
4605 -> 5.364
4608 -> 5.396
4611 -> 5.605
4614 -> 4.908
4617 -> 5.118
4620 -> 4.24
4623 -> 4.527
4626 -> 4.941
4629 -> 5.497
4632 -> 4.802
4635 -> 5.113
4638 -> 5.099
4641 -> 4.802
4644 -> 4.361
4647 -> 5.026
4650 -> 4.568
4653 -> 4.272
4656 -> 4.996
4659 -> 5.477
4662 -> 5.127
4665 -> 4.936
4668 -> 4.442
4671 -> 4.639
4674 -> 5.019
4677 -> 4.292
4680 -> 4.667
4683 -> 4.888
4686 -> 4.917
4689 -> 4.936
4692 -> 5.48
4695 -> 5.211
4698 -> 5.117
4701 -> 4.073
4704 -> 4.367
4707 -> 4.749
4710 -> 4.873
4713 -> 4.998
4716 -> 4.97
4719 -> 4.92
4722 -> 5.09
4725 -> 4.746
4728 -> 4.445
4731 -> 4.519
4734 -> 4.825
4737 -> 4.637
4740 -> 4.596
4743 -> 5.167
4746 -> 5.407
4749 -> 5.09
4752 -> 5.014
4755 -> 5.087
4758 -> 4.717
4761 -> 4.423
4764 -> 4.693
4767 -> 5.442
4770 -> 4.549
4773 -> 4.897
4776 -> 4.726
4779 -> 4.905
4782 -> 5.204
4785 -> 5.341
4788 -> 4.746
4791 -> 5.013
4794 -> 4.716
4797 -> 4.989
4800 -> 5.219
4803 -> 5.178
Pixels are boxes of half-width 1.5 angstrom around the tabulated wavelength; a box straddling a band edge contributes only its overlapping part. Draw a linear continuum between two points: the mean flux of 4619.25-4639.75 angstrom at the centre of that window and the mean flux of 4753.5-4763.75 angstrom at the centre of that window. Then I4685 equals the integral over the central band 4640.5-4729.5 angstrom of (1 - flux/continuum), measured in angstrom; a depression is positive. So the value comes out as 0.4 angstrom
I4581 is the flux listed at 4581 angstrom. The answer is 4.932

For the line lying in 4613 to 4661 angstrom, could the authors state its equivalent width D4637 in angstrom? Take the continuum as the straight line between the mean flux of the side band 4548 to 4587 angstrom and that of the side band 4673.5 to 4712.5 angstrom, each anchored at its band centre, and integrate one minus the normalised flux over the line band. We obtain -0.3 angstrom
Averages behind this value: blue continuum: 4.86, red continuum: 4.81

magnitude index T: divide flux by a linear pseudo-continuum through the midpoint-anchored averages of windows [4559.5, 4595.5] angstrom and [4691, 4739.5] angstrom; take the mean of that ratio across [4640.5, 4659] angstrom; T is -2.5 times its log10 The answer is 0.03 mag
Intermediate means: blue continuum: 4.9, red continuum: 4.8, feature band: 4.73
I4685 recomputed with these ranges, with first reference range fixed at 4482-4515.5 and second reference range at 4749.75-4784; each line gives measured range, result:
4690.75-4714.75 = 0.21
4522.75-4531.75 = 0.61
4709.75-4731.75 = 0.30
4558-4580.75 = 0.08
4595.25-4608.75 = -0.38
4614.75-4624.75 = 0.51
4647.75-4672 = 0.42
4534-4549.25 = 0.55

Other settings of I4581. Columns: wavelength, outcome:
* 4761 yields 4.423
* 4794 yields 4.716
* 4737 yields 4.637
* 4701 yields 4.073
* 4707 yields 4.749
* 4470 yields 4.575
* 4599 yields 5.38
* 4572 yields 4.871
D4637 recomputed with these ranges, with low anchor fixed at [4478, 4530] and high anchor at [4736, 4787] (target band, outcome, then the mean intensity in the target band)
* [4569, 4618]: -0.77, 4.97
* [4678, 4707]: 0.49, 4.84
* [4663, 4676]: 0.42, 4.76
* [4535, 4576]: 0.36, 4.84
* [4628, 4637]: -0.39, 5.12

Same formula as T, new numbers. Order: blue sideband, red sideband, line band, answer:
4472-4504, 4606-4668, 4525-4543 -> 0.04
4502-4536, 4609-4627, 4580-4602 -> -0.01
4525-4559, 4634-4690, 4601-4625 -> -0.03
